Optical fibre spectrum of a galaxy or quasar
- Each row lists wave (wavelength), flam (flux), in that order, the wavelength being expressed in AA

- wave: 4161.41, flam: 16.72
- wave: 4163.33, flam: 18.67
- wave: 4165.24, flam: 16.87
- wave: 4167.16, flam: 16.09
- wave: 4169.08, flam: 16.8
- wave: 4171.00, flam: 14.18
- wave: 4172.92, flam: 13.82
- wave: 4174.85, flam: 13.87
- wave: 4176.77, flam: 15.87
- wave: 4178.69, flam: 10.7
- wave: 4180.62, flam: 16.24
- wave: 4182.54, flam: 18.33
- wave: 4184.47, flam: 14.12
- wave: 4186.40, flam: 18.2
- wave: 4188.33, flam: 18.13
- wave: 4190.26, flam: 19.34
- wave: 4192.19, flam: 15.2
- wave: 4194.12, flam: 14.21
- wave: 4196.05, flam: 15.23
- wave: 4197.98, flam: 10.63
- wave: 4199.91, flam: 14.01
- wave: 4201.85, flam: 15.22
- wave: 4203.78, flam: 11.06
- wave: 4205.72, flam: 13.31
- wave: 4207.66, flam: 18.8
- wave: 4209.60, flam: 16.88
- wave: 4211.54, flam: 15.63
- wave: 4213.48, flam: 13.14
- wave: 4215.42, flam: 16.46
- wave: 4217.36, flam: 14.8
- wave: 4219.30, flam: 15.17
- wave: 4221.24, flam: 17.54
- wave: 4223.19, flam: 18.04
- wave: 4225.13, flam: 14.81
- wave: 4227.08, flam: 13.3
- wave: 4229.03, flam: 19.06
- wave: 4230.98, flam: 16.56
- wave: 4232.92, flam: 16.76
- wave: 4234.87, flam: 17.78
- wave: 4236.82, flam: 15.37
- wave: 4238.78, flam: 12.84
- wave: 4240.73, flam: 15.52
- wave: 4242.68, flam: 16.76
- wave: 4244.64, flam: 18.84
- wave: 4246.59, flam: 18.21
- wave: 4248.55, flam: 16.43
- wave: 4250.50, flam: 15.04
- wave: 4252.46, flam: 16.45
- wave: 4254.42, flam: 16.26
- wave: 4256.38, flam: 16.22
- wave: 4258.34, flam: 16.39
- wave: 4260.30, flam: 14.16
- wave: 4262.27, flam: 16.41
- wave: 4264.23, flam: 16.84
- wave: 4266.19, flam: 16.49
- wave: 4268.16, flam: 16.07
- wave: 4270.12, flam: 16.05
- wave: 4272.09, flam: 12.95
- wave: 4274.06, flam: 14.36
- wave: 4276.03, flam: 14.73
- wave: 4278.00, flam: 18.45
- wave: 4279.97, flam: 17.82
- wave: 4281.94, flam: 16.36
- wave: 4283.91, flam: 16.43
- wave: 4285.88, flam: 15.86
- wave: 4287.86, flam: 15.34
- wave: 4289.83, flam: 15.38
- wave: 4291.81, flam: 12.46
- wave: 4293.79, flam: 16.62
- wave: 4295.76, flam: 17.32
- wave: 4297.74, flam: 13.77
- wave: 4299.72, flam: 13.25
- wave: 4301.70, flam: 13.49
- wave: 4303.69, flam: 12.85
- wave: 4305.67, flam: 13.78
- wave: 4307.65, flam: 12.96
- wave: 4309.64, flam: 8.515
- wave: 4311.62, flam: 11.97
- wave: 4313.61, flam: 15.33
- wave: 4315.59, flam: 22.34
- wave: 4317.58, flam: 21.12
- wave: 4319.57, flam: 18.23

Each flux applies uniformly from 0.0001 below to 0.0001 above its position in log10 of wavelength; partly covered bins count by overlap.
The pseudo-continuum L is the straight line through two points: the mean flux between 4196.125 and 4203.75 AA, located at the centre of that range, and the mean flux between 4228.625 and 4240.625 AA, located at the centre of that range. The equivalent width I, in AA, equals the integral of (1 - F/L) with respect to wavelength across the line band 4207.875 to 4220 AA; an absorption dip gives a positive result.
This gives -1.0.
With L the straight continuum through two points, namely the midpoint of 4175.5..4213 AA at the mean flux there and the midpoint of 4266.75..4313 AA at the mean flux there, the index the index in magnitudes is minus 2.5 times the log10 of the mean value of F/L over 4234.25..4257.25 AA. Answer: -0.09 mag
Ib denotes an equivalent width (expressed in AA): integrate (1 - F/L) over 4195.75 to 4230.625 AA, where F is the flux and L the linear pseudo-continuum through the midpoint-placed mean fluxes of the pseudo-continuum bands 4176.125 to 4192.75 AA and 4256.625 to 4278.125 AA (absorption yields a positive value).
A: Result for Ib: 1.8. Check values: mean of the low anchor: 16.3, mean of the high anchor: 15.6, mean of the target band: 15.2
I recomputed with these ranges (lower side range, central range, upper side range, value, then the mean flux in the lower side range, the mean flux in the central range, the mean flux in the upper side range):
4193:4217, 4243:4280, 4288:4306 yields -4.4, 14.6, 16.2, 14.4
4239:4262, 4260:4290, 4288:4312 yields -1.9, 16.3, 15.9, 13.6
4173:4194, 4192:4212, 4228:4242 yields 1.9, 15.8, 14.5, 16.3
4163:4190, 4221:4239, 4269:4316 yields -1.0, 15.9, 16.3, 14.8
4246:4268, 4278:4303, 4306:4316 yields -1.3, 16.2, 15.4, 13.7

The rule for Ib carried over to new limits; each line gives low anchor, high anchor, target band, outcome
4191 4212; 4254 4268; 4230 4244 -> -0.5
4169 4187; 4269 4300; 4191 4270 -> -2.2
